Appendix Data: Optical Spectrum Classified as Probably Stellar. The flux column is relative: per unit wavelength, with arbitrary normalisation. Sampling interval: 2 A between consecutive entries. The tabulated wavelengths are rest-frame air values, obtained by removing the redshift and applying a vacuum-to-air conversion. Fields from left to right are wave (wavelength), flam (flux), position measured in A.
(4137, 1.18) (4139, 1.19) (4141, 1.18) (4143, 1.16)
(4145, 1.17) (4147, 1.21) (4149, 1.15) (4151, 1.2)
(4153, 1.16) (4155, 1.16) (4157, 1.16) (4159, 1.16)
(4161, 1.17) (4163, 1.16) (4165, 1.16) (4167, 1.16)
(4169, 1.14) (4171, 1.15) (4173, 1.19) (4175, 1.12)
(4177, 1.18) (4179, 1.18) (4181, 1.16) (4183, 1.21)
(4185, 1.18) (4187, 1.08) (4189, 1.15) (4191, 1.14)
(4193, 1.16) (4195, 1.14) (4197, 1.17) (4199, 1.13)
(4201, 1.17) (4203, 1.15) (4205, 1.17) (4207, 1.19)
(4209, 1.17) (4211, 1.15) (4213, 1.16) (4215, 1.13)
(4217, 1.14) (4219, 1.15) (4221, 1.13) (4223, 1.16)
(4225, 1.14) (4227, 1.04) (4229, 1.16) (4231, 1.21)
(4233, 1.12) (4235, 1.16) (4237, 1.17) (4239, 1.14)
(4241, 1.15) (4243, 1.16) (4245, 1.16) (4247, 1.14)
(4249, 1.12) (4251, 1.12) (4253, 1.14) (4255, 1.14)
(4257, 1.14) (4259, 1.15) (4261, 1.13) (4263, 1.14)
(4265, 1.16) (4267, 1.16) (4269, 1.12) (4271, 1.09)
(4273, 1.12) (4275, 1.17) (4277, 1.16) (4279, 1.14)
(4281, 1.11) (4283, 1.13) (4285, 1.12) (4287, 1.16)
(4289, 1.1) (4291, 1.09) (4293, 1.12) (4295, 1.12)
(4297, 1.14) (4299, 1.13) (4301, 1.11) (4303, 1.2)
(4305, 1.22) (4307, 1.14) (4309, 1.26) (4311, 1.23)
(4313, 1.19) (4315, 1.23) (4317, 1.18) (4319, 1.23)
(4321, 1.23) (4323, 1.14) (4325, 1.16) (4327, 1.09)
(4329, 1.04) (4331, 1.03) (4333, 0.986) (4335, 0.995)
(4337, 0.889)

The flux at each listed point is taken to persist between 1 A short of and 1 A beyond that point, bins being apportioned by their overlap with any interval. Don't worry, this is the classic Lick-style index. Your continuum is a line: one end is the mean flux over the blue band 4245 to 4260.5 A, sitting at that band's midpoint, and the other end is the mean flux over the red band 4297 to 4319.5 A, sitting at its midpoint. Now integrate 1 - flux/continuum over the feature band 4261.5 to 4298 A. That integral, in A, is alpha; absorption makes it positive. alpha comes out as 1.0 A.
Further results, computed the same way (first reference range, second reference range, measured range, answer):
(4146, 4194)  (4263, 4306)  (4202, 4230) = 0.2 A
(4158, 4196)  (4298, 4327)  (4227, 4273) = 1.2 A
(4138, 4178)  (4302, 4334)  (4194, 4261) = 0.9 A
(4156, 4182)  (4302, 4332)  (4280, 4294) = 0.6 A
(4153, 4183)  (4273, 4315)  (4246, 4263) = 0.3 A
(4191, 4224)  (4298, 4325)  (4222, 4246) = 0.3 A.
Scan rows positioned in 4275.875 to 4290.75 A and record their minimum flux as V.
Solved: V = 1.1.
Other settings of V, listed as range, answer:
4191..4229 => 1.04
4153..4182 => 1.12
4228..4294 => 1.09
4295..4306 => 1.11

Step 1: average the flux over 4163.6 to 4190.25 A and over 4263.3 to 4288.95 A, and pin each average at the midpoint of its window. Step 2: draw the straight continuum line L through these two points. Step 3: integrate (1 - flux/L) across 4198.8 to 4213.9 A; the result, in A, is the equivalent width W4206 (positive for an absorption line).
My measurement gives -0.1 A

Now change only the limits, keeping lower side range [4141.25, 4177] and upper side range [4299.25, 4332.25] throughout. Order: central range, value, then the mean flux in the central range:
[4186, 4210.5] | 0.3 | 1.15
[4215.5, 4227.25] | 0.3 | 1.13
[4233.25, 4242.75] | 0.1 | 1.15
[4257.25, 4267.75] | 0.2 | 1.15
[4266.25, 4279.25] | 0.3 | 1.14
